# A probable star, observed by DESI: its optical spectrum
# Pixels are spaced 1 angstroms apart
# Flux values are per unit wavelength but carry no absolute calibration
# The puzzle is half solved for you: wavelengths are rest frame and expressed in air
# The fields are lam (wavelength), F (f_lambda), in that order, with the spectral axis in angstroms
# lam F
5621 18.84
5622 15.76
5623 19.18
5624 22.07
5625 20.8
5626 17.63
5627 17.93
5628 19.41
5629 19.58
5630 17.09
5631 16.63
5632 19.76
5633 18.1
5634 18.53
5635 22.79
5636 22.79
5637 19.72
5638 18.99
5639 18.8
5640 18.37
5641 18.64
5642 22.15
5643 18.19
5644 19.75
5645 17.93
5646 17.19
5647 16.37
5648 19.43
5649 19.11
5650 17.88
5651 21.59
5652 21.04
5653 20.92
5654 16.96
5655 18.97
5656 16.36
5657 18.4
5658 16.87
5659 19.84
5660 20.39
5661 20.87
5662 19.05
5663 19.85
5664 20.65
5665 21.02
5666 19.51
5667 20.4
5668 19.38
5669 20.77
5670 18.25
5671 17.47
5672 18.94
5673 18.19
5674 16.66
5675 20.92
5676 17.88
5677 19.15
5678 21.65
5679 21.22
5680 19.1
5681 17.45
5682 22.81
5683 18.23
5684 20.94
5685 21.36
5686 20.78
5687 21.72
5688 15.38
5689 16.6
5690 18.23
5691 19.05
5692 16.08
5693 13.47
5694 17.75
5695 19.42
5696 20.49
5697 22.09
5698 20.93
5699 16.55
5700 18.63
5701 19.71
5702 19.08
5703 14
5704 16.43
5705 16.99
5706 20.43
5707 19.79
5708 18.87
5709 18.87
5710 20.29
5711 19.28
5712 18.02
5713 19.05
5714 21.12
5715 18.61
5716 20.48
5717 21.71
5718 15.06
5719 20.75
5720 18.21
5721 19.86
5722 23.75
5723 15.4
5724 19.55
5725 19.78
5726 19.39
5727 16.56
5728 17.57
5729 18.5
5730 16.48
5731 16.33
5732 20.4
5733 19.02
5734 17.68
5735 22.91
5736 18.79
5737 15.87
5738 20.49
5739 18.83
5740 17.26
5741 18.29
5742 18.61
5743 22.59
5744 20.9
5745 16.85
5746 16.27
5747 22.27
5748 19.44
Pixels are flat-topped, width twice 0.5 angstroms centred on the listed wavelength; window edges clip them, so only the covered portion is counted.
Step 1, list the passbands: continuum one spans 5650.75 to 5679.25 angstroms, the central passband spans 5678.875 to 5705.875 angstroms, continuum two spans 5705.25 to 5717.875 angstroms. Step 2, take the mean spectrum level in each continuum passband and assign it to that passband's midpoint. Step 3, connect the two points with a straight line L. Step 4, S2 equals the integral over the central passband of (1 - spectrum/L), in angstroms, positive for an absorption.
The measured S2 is 1.09 angstroms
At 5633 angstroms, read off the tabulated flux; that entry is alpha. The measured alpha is 18.1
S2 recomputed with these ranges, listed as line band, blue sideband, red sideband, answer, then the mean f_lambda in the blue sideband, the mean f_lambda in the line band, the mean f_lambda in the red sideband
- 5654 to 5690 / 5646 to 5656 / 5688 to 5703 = -1.4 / 18.9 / 19.3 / 18.2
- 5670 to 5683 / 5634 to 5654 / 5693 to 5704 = -0.2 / 19.5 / 19.2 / 18.5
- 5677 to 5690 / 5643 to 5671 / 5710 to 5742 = -0.4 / 19.2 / 19.7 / 18.9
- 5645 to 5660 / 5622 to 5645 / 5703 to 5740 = 0.4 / 19.3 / 18.7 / 18.8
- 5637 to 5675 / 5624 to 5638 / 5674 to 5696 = 0.2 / 19.4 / 19.1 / 19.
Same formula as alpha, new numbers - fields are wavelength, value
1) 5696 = 20.49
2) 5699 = 16.55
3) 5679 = 21.22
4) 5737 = 15.87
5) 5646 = 17.19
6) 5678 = 21.65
